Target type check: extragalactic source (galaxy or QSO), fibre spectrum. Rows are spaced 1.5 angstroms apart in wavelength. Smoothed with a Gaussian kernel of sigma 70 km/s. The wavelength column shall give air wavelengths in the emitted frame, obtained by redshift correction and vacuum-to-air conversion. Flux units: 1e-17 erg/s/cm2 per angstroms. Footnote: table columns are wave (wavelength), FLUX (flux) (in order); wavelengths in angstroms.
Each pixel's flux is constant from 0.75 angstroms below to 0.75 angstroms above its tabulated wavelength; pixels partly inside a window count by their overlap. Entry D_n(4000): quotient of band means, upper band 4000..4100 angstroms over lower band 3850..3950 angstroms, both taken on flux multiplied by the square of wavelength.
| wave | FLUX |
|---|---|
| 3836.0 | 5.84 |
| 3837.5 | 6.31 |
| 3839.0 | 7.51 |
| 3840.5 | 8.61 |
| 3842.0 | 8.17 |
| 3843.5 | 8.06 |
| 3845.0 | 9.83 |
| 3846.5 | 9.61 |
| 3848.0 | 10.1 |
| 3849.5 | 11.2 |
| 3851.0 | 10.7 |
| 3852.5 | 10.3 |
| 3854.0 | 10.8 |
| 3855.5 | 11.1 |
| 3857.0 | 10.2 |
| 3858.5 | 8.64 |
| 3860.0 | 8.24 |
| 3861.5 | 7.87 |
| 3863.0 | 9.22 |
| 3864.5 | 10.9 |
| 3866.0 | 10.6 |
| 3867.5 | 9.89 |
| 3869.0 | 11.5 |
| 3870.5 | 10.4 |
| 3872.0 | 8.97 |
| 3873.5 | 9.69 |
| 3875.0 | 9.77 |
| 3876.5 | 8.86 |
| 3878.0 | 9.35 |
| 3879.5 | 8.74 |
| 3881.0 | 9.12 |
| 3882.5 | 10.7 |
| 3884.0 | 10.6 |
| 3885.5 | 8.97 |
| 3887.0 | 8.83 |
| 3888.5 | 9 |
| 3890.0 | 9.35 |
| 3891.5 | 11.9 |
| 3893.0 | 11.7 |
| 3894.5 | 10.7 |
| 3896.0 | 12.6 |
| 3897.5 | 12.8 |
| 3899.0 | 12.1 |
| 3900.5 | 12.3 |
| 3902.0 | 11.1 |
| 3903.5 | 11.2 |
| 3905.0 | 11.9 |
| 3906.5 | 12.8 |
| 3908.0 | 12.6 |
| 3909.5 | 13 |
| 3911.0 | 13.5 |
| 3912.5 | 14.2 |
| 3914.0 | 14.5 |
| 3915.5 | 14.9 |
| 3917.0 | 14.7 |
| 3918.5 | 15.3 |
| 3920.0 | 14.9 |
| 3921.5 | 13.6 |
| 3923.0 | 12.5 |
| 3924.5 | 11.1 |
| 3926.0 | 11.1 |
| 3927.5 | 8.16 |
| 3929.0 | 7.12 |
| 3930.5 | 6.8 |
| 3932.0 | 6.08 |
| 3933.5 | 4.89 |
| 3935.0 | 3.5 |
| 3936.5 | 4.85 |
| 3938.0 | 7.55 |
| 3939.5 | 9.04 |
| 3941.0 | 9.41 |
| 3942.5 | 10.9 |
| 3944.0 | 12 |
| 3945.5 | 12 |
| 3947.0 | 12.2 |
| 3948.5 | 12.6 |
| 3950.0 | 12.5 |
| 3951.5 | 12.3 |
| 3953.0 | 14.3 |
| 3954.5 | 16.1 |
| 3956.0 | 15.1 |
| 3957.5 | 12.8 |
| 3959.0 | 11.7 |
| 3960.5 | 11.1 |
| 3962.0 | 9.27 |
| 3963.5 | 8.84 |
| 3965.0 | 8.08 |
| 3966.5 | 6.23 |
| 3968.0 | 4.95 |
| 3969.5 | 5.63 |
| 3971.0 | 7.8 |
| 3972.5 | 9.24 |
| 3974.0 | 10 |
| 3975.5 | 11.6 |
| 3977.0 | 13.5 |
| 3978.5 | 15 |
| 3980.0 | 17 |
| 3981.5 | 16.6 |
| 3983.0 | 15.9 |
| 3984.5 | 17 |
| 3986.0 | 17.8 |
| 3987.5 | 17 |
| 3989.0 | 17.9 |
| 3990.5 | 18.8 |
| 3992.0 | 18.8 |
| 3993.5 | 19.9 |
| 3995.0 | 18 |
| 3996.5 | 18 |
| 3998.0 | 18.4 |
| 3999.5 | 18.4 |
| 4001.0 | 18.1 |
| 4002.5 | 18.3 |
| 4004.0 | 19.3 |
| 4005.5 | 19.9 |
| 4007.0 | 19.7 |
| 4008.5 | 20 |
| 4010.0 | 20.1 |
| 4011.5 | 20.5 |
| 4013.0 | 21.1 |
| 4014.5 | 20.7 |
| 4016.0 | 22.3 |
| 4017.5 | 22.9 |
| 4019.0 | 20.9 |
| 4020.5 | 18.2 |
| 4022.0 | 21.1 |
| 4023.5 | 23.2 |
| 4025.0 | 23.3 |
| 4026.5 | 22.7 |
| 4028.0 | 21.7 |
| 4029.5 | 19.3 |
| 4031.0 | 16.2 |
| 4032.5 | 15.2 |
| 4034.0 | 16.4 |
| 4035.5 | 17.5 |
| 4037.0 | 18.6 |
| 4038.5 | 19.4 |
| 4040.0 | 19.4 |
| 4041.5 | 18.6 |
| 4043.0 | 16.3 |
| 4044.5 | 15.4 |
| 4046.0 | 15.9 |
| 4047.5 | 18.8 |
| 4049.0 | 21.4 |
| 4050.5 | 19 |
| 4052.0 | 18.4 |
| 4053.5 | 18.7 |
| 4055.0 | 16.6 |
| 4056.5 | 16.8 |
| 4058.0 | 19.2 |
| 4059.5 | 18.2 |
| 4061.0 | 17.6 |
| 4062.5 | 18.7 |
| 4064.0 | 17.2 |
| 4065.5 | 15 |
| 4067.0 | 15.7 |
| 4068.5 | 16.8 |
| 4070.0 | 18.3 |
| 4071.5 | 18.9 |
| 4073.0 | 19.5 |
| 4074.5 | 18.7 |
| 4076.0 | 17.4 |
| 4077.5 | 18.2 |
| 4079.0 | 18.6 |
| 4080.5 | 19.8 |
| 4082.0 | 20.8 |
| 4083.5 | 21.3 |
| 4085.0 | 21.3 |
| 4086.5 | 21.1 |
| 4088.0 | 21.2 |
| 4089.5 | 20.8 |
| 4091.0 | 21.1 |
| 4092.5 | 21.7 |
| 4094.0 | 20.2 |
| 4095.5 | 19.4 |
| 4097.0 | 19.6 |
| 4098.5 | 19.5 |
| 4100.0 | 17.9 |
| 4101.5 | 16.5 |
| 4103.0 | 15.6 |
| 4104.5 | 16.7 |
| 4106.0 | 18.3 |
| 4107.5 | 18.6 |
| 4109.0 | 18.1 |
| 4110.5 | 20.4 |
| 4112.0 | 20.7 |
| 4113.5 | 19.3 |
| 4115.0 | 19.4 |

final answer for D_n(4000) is 2.0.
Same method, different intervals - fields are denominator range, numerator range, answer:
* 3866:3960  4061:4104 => 1.87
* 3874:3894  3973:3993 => 1.71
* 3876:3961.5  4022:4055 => 1.80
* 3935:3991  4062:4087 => 1.66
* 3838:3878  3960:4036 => 1.87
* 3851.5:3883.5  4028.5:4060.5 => 2.00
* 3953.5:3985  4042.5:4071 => 1.59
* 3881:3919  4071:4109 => 1.77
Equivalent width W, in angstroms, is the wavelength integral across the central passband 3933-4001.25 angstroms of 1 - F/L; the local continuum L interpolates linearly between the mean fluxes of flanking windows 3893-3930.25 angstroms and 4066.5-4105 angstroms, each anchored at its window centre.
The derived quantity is 9.4 angstroms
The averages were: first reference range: 12.4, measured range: 12.7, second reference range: 19.1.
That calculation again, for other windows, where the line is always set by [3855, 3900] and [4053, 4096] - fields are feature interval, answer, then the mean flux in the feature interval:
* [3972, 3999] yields -2.2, 16.2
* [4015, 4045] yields -4.6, 19.5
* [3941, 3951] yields 1.0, 11.8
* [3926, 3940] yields 6.6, 6.65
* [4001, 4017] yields -4.1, 20.1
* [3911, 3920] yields -2.2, 14.6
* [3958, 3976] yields 6.9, 8.72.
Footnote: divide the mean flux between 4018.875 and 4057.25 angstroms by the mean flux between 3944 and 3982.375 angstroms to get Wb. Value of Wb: 1.63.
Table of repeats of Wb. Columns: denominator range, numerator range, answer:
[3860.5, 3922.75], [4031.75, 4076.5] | 1.57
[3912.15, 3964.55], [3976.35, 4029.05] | 1.74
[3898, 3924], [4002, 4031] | 1.57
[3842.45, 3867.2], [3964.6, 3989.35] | 1.26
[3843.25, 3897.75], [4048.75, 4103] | 1.88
